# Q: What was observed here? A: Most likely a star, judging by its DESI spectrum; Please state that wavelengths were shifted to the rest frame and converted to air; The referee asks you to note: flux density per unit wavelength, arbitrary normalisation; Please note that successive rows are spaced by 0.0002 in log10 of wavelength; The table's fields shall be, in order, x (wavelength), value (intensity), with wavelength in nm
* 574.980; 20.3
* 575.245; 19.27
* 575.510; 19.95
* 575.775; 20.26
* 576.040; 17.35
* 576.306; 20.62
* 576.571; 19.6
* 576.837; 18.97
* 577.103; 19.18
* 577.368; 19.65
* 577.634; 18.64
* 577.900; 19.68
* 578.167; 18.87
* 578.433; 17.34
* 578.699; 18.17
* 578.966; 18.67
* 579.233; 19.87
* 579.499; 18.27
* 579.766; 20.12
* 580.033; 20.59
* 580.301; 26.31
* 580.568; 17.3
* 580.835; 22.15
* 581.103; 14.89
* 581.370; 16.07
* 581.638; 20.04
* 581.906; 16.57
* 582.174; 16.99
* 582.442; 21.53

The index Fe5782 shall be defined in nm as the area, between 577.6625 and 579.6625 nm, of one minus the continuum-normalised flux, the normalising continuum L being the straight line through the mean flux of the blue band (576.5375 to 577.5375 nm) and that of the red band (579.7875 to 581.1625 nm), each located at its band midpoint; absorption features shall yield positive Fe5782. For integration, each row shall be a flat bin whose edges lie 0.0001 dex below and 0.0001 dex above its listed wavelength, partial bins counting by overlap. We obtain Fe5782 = 0.12 nm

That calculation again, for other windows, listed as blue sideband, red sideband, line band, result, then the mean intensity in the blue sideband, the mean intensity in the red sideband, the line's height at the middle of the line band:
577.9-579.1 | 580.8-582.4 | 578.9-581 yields -0.27 nm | 18.4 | 17.7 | 18.1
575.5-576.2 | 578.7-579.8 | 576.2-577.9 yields -0.03 nm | 19.1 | 19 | 19.1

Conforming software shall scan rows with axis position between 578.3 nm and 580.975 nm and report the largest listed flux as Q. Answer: 26.31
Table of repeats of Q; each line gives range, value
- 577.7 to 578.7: 19.68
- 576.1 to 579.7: 20.62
